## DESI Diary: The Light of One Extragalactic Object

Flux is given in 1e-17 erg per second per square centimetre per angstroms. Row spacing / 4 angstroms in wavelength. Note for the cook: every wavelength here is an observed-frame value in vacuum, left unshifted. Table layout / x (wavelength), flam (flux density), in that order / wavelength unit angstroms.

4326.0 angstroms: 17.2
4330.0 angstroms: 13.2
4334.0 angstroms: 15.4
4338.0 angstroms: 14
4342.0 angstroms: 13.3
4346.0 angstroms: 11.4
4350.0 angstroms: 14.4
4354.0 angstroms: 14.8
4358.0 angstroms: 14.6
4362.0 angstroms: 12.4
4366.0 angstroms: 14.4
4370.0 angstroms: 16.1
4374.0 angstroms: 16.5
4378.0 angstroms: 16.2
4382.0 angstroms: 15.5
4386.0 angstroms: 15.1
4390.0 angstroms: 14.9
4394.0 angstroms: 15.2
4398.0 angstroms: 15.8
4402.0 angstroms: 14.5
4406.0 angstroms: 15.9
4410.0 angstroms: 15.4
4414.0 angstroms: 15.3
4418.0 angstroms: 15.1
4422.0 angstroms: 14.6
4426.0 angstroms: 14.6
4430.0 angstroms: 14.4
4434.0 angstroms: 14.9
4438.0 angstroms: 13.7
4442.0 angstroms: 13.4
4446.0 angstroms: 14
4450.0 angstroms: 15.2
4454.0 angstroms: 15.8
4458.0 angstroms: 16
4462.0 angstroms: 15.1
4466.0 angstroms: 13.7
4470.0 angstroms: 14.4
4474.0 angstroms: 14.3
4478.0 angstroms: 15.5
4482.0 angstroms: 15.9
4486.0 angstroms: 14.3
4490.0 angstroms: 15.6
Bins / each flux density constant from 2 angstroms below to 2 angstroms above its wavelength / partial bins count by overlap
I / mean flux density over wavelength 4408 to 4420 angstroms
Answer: 15.3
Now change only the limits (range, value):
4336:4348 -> 12.9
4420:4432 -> 14.5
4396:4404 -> 15.2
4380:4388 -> 15.3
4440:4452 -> 14.2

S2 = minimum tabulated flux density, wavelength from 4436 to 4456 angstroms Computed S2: 13.4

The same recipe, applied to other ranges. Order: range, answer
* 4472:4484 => 14.3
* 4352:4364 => 12.4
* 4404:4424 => 14.6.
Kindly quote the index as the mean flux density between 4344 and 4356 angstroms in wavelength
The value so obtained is 13.5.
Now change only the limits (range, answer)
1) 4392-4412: 15.4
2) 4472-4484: 15.2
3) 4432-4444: 14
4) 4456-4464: 15.6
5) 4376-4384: 15.8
